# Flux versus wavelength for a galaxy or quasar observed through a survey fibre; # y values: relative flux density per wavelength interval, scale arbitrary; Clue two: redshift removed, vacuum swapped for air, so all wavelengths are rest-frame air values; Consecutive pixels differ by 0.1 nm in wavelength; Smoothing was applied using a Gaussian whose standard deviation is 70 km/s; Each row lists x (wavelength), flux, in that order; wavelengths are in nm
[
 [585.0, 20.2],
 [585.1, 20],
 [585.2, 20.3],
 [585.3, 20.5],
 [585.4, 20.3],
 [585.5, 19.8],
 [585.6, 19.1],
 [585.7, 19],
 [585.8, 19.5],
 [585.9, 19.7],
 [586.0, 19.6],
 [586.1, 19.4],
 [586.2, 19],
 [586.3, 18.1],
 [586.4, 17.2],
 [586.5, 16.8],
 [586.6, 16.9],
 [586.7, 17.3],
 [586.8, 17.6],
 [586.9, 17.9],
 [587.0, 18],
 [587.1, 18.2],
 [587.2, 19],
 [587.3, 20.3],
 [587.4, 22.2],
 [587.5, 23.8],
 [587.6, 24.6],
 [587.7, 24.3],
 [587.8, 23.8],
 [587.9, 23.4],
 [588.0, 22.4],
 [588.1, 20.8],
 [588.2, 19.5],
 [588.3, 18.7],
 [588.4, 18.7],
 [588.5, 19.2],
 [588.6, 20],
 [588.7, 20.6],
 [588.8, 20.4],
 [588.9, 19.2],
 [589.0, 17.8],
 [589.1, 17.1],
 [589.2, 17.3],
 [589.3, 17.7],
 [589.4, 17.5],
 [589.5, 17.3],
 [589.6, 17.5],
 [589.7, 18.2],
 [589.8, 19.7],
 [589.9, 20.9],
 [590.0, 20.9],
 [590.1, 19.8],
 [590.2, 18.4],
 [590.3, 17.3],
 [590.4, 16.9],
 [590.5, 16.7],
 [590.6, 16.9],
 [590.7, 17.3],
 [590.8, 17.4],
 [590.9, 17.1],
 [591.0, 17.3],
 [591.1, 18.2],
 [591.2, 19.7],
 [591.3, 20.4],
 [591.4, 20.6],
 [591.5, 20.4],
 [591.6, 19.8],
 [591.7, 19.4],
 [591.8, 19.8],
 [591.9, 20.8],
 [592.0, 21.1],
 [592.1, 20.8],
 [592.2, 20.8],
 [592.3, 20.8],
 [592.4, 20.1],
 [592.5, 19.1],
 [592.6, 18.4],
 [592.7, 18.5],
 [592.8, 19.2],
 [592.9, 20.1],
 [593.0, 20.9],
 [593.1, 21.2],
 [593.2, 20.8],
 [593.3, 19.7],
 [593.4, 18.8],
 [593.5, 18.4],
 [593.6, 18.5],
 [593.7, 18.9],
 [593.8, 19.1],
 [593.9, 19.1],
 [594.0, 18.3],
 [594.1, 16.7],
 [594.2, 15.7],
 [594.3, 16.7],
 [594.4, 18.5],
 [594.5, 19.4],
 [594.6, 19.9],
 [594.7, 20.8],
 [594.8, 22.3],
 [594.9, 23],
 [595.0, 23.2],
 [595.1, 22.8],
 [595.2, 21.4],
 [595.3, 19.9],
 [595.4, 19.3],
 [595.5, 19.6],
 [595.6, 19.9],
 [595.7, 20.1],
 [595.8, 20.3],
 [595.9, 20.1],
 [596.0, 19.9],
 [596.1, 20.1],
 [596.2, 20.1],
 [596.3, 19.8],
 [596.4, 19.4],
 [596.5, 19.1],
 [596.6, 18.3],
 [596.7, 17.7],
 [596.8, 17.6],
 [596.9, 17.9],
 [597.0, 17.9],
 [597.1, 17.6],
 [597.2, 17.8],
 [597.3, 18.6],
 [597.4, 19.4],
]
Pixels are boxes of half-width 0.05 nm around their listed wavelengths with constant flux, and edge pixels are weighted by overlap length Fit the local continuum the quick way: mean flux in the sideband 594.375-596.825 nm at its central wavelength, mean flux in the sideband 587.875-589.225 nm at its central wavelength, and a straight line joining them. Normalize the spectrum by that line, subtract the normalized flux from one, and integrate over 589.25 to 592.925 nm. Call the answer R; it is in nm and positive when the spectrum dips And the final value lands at 0.15 nm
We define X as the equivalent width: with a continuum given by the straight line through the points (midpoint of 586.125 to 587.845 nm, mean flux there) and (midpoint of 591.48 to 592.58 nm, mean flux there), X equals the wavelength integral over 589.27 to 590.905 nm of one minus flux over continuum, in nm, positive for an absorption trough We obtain 0.15 nm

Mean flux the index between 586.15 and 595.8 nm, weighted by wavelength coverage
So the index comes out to 19.4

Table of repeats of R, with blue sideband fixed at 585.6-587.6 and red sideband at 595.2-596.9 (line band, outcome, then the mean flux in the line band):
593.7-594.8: 0.04 nm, 18.6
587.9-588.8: -0.05 nm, 20.2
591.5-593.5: -0.07 nm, 20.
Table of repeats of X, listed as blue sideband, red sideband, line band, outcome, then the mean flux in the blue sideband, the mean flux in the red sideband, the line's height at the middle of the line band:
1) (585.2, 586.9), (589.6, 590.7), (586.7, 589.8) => -0.187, 18.8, 18.5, 18.6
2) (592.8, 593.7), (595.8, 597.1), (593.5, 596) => -0.044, 19.7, 19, 19.4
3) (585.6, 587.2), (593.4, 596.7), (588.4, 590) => -0.002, 18.3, 19.6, 18.7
